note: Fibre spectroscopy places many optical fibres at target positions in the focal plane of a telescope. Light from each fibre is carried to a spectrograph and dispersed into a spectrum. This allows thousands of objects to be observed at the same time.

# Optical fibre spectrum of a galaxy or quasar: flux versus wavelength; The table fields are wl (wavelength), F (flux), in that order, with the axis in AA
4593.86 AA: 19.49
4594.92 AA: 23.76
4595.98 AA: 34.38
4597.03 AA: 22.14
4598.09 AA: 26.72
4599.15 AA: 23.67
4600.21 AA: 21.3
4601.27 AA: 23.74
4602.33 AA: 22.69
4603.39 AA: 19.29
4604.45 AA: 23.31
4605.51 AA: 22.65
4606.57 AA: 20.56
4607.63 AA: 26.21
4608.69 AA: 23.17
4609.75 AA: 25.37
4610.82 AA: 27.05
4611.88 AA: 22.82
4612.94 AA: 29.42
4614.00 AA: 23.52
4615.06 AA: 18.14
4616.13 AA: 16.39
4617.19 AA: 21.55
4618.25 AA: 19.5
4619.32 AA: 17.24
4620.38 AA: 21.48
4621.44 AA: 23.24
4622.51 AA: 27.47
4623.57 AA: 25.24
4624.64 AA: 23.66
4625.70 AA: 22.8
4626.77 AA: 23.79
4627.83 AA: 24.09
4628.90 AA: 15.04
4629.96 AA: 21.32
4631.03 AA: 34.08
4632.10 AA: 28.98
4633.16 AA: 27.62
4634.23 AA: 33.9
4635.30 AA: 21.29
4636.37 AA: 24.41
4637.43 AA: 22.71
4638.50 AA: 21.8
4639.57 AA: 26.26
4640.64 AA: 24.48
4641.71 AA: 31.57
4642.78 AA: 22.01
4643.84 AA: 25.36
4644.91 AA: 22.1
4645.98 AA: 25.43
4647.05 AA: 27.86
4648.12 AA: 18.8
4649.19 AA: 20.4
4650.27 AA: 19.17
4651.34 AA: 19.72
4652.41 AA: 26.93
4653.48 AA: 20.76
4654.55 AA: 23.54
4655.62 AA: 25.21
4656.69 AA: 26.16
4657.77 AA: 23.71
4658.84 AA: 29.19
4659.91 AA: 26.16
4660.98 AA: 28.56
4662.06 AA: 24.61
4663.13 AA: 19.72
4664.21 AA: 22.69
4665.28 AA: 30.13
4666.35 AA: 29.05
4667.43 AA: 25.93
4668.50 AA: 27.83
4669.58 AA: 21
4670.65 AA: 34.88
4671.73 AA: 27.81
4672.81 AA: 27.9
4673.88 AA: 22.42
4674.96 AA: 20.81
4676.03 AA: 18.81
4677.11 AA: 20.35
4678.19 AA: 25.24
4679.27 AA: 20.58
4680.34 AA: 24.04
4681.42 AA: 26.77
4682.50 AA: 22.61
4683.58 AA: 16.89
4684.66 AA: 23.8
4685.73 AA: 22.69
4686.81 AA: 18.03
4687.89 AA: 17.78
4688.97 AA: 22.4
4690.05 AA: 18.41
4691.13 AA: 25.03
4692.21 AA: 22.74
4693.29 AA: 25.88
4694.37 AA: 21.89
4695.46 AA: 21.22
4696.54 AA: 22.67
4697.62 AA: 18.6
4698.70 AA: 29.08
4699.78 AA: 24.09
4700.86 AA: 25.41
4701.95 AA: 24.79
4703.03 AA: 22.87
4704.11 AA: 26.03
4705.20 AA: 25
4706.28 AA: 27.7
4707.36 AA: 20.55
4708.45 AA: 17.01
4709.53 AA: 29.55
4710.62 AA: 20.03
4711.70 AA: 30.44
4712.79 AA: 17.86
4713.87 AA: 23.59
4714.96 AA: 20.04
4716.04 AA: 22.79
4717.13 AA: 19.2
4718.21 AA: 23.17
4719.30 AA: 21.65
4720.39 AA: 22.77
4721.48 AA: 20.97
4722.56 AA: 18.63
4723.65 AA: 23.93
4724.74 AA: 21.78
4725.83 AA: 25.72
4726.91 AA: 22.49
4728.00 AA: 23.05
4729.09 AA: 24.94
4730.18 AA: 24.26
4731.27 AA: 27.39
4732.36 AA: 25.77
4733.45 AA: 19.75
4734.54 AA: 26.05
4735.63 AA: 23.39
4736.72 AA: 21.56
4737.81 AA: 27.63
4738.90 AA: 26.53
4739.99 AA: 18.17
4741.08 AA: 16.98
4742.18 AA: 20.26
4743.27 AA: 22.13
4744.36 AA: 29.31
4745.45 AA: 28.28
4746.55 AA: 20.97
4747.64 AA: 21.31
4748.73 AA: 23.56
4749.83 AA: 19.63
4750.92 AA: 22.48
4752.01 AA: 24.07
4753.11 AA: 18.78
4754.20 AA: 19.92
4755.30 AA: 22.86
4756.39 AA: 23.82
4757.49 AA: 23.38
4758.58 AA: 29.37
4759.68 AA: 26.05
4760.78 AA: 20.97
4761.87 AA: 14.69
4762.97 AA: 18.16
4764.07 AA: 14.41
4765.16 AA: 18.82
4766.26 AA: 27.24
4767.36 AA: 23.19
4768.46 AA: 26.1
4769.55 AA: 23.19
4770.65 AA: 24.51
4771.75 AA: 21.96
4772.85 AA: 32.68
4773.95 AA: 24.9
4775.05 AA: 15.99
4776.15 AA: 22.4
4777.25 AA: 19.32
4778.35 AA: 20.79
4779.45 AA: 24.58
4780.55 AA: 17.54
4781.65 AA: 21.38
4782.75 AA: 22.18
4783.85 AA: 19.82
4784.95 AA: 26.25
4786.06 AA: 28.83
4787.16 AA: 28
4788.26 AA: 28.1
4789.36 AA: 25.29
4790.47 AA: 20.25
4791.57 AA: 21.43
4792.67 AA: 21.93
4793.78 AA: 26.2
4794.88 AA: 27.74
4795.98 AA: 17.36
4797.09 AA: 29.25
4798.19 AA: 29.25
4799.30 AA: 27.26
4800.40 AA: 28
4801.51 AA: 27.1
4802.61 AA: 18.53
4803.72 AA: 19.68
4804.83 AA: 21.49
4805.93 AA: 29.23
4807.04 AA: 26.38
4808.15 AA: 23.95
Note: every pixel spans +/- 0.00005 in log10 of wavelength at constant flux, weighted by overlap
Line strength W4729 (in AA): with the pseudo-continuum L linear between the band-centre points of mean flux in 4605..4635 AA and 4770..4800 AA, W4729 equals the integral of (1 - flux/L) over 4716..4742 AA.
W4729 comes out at 1.1 AA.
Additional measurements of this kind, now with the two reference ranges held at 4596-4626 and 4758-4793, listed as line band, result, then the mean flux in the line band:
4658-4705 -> -1.90 AA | 23.9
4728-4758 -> -0.26 AA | 23.1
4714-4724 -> 0.62 AA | 21.5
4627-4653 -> -1.52 AA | 24.4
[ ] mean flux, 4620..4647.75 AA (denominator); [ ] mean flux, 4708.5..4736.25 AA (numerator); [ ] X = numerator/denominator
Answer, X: 0.93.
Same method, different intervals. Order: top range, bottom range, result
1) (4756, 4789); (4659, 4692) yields 0.96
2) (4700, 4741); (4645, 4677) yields 0.95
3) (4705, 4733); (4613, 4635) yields 0.98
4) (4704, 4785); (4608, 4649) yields 0.95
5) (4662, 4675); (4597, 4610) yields 1.12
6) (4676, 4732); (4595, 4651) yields 0.96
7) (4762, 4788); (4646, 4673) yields 0.90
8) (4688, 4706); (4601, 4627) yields 1.03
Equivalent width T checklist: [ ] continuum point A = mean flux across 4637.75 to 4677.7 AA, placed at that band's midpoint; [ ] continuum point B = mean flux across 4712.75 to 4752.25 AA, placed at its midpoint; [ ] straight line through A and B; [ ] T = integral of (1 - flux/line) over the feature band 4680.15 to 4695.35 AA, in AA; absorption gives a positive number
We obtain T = 1.2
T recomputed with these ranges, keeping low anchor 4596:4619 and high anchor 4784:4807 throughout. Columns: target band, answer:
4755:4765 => 1.3 AA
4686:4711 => 1.1 AA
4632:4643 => -1.2 AA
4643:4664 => -0.3 AA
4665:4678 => -1.0 AA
